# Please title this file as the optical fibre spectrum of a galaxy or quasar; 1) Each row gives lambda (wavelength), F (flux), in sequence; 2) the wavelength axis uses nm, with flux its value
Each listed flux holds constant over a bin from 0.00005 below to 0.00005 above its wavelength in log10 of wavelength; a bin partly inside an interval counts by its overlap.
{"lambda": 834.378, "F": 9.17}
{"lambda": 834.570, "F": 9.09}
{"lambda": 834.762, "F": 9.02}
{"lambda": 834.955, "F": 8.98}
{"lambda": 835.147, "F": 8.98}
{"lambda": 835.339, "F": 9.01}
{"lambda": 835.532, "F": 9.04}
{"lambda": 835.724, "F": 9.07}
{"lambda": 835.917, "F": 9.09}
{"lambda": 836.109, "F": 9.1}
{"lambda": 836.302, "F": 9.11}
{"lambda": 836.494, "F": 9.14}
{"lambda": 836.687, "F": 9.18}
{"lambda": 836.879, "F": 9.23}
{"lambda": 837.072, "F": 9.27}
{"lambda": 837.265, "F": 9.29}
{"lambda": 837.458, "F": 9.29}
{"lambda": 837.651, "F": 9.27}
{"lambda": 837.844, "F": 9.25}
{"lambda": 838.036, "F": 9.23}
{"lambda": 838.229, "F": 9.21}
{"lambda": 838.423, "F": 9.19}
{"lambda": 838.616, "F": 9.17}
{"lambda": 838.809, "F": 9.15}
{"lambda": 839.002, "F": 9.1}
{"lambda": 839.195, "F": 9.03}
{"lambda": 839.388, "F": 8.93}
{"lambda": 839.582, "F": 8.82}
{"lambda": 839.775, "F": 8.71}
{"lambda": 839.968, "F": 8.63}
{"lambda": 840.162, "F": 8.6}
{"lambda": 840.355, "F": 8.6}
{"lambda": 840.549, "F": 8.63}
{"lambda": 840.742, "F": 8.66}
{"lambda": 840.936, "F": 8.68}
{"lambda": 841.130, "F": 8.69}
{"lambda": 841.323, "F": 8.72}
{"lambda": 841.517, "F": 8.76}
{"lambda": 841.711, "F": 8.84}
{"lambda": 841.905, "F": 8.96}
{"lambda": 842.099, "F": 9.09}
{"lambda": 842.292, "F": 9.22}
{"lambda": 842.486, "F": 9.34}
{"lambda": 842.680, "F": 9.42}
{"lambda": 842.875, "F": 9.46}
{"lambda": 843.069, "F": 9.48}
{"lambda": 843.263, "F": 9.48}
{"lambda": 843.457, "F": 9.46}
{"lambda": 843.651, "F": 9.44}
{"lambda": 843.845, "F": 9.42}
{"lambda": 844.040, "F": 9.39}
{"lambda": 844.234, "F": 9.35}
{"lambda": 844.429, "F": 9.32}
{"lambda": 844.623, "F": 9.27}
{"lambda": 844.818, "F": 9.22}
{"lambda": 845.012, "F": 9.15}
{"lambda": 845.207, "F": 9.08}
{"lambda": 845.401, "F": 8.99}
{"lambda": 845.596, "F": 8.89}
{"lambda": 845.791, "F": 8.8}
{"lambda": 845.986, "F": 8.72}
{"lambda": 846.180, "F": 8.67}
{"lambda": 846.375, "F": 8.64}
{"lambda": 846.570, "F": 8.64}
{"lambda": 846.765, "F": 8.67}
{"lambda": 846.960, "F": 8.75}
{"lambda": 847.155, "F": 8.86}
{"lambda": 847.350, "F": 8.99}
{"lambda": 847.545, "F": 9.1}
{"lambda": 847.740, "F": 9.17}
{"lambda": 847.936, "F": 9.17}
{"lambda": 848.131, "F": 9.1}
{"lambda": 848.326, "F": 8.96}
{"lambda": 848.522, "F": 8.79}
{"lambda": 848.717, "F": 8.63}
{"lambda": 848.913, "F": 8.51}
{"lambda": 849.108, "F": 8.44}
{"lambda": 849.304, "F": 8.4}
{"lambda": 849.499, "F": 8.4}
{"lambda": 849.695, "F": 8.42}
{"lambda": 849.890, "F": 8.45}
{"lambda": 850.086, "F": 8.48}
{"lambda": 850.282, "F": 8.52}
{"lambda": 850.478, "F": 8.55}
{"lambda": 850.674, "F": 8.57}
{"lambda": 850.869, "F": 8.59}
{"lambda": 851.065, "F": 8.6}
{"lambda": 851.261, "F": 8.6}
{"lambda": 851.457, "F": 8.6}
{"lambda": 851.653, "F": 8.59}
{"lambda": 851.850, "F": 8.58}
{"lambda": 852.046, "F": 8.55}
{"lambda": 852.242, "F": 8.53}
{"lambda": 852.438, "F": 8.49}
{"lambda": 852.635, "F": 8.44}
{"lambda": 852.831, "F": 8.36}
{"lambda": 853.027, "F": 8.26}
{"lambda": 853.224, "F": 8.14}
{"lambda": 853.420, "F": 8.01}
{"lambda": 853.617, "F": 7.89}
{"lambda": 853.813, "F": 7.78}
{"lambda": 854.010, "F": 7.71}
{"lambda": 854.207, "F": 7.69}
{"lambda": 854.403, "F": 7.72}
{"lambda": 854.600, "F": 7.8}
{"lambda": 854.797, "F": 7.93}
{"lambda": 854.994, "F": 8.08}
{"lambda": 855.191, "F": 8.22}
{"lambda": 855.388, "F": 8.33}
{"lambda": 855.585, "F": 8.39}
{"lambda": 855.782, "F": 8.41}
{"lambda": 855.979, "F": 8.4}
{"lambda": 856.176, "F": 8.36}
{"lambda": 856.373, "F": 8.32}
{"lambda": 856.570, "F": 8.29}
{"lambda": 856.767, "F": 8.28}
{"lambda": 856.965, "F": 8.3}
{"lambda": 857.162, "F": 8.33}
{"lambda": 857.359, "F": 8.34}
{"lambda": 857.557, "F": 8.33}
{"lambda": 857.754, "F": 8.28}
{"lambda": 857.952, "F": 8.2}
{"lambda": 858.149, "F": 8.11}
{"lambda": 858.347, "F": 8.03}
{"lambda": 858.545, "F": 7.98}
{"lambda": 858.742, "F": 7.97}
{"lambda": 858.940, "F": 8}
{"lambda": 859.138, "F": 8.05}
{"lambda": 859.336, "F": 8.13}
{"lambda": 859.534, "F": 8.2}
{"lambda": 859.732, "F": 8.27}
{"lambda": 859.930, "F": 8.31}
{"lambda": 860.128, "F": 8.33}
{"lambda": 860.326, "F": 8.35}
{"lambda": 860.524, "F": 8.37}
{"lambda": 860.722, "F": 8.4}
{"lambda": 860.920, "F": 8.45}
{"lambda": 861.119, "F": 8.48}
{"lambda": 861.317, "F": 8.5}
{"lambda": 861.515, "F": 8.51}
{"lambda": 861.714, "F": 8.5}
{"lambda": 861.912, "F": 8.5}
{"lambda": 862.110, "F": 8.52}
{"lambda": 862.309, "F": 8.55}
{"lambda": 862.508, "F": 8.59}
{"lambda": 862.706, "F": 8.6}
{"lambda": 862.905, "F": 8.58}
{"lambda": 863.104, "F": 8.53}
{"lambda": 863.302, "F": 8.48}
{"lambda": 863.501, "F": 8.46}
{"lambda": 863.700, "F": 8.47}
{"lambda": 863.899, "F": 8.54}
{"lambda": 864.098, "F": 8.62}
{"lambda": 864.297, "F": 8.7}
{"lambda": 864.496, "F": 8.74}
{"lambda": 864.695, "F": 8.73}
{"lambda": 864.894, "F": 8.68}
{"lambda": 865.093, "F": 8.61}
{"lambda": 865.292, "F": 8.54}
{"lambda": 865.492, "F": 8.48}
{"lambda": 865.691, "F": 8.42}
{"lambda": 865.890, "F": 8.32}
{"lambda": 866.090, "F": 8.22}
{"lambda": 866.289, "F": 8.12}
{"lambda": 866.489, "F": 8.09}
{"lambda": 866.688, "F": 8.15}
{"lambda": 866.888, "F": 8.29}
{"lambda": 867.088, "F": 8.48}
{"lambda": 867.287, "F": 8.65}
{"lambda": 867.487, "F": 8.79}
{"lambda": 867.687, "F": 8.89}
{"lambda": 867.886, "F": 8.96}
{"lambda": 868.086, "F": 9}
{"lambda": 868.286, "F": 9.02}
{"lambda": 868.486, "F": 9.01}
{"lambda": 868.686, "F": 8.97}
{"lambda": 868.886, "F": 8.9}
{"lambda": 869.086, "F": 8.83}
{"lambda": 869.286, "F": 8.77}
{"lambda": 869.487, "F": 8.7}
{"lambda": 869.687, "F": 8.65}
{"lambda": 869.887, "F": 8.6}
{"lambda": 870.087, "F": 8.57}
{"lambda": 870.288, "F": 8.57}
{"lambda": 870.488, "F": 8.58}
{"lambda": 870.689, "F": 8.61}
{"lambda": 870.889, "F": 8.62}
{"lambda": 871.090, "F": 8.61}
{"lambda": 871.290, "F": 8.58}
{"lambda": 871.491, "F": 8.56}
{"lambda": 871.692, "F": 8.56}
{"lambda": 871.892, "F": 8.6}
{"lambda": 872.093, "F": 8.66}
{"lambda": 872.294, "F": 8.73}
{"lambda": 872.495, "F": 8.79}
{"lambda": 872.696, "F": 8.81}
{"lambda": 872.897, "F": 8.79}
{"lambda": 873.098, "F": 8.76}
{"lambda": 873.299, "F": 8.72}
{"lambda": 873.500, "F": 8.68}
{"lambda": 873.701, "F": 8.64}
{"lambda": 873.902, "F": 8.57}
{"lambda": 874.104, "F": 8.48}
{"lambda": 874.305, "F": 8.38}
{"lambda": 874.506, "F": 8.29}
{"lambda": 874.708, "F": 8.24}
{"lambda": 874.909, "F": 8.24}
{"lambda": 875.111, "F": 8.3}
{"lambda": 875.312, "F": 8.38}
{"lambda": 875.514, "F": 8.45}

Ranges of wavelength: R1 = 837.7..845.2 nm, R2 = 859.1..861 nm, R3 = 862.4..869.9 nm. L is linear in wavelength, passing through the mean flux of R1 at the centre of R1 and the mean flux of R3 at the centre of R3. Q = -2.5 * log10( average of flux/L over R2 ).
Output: 0.06 mag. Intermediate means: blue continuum 9.08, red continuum 8.61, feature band 8.29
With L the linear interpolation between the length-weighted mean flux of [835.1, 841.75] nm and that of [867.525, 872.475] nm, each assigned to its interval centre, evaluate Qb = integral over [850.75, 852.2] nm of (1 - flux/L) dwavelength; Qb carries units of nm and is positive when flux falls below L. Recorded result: 0.05 nm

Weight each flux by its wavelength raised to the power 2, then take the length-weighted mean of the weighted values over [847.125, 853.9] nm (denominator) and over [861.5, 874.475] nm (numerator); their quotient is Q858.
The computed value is 1.0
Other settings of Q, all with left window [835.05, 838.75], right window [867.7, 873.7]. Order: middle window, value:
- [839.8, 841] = 0.06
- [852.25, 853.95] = 0.10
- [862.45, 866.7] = 0.04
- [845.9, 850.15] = 0.04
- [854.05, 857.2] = 0.10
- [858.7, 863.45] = 0.06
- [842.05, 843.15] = -0.03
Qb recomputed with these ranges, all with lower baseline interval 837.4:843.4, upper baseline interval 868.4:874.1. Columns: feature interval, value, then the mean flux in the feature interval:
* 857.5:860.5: 0.22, 8.17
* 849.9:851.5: 0.06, 8.56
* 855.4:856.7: 0.07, 8.36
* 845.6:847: 0.04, 8.71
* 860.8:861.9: 0.04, 8.49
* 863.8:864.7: 0.01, 8.66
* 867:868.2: -0.01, 8.81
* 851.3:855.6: 0.34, 8.19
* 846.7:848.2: -0.01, 8.98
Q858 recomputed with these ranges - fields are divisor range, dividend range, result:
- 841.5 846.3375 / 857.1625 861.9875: 0.94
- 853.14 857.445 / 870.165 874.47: 1.10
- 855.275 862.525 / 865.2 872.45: 1.06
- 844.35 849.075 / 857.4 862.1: 0.96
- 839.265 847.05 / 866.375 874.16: 1.03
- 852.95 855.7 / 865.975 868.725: 1.11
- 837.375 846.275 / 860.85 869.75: 1.00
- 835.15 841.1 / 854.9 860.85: 0.96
